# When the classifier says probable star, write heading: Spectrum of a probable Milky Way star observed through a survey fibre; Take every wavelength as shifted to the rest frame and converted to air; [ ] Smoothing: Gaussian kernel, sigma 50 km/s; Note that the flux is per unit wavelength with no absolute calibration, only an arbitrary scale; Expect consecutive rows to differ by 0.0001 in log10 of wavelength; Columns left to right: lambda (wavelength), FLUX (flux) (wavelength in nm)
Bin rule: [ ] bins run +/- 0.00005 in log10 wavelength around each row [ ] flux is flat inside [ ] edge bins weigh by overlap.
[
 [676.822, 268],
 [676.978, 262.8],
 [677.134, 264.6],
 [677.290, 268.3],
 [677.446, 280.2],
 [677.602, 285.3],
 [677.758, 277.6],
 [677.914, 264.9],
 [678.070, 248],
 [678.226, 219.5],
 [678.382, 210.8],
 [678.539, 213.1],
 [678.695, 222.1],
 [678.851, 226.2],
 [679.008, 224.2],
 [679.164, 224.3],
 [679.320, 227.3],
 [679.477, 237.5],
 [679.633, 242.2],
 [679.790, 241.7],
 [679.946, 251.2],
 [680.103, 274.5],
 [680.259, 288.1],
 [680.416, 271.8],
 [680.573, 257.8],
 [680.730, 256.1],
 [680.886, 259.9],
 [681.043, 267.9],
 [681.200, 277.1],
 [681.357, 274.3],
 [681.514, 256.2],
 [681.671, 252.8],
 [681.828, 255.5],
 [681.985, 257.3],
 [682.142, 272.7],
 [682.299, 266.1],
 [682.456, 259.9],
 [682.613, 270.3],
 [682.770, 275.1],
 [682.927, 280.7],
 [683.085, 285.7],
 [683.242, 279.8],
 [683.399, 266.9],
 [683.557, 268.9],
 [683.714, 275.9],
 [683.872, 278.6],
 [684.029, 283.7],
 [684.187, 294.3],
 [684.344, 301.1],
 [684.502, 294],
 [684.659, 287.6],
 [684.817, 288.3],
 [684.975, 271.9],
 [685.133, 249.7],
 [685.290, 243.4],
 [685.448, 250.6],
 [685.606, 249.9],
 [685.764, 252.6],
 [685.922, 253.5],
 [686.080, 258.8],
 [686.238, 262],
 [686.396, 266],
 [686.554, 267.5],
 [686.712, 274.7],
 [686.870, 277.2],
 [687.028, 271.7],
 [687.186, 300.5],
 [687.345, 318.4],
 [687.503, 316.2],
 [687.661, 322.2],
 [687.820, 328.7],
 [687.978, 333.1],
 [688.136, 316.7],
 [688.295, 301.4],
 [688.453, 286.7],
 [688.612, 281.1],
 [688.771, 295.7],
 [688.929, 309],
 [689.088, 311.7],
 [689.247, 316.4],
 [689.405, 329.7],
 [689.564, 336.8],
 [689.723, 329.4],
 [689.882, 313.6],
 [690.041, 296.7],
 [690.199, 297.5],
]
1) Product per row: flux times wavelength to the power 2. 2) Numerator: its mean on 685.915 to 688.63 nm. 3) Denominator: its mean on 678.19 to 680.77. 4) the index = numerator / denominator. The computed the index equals 1.2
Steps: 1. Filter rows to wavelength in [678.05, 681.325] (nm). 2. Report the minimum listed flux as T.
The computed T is 210.8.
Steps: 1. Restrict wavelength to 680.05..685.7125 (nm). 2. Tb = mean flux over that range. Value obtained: 271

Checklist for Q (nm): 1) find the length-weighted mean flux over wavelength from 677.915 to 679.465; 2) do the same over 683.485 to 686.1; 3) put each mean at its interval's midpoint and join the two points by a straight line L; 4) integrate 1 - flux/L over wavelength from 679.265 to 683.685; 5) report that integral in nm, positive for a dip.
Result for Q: -0.304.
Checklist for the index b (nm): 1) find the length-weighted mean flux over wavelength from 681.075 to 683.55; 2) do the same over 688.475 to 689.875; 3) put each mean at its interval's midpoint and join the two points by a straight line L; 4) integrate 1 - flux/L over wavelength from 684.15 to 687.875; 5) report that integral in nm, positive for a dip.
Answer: 0.17 nm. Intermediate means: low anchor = 269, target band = 279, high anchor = 312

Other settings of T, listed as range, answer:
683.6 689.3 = 243.4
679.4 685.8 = 237.5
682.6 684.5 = 266.9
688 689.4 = 281.1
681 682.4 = 252.8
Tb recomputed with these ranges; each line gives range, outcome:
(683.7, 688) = 281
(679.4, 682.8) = 262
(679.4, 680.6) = 258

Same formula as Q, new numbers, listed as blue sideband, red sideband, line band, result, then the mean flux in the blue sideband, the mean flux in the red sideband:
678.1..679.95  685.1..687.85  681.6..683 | -0.09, 228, 275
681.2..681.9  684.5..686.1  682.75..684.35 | -0.11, 262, 262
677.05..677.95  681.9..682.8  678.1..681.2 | 0.30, 274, 267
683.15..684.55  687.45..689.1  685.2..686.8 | 0.20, 282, 309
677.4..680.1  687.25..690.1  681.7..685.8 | 0.09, 241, 313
